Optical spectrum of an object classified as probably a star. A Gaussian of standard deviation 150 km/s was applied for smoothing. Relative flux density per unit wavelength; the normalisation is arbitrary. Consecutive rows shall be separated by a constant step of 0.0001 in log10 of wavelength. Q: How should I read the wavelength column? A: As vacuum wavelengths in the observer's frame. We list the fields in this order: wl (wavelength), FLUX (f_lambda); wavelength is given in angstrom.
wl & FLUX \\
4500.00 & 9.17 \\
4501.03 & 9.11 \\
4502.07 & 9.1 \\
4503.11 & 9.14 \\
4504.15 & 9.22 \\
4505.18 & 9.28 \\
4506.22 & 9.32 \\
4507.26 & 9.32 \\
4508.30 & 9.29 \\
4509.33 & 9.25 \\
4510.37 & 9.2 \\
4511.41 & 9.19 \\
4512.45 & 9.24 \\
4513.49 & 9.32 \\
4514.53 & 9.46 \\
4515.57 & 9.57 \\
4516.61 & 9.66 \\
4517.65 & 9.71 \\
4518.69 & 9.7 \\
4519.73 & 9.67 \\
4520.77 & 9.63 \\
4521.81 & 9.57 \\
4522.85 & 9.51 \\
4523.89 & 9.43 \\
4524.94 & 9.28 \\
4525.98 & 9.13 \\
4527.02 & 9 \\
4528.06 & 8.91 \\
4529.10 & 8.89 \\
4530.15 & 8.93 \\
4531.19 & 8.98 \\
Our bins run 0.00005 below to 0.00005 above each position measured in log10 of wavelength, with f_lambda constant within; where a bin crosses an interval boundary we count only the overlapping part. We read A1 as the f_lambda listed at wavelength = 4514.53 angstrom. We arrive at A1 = 9.46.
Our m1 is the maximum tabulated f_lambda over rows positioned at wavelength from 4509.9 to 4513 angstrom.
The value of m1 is 9.24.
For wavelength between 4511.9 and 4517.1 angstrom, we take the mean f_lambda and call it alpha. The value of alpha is 9.44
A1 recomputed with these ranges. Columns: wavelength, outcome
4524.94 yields 9.28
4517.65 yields 9.71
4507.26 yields 9.32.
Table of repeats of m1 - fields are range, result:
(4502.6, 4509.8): 9.32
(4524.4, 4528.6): 9.28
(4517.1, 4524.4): 9.71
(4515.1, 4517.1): 9.66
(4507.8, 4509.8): 9.29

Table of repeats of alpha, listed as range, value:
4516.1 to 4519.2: 9.69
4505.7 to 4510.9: 9.28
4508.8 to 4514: 9.25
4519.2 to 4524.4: 9.57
